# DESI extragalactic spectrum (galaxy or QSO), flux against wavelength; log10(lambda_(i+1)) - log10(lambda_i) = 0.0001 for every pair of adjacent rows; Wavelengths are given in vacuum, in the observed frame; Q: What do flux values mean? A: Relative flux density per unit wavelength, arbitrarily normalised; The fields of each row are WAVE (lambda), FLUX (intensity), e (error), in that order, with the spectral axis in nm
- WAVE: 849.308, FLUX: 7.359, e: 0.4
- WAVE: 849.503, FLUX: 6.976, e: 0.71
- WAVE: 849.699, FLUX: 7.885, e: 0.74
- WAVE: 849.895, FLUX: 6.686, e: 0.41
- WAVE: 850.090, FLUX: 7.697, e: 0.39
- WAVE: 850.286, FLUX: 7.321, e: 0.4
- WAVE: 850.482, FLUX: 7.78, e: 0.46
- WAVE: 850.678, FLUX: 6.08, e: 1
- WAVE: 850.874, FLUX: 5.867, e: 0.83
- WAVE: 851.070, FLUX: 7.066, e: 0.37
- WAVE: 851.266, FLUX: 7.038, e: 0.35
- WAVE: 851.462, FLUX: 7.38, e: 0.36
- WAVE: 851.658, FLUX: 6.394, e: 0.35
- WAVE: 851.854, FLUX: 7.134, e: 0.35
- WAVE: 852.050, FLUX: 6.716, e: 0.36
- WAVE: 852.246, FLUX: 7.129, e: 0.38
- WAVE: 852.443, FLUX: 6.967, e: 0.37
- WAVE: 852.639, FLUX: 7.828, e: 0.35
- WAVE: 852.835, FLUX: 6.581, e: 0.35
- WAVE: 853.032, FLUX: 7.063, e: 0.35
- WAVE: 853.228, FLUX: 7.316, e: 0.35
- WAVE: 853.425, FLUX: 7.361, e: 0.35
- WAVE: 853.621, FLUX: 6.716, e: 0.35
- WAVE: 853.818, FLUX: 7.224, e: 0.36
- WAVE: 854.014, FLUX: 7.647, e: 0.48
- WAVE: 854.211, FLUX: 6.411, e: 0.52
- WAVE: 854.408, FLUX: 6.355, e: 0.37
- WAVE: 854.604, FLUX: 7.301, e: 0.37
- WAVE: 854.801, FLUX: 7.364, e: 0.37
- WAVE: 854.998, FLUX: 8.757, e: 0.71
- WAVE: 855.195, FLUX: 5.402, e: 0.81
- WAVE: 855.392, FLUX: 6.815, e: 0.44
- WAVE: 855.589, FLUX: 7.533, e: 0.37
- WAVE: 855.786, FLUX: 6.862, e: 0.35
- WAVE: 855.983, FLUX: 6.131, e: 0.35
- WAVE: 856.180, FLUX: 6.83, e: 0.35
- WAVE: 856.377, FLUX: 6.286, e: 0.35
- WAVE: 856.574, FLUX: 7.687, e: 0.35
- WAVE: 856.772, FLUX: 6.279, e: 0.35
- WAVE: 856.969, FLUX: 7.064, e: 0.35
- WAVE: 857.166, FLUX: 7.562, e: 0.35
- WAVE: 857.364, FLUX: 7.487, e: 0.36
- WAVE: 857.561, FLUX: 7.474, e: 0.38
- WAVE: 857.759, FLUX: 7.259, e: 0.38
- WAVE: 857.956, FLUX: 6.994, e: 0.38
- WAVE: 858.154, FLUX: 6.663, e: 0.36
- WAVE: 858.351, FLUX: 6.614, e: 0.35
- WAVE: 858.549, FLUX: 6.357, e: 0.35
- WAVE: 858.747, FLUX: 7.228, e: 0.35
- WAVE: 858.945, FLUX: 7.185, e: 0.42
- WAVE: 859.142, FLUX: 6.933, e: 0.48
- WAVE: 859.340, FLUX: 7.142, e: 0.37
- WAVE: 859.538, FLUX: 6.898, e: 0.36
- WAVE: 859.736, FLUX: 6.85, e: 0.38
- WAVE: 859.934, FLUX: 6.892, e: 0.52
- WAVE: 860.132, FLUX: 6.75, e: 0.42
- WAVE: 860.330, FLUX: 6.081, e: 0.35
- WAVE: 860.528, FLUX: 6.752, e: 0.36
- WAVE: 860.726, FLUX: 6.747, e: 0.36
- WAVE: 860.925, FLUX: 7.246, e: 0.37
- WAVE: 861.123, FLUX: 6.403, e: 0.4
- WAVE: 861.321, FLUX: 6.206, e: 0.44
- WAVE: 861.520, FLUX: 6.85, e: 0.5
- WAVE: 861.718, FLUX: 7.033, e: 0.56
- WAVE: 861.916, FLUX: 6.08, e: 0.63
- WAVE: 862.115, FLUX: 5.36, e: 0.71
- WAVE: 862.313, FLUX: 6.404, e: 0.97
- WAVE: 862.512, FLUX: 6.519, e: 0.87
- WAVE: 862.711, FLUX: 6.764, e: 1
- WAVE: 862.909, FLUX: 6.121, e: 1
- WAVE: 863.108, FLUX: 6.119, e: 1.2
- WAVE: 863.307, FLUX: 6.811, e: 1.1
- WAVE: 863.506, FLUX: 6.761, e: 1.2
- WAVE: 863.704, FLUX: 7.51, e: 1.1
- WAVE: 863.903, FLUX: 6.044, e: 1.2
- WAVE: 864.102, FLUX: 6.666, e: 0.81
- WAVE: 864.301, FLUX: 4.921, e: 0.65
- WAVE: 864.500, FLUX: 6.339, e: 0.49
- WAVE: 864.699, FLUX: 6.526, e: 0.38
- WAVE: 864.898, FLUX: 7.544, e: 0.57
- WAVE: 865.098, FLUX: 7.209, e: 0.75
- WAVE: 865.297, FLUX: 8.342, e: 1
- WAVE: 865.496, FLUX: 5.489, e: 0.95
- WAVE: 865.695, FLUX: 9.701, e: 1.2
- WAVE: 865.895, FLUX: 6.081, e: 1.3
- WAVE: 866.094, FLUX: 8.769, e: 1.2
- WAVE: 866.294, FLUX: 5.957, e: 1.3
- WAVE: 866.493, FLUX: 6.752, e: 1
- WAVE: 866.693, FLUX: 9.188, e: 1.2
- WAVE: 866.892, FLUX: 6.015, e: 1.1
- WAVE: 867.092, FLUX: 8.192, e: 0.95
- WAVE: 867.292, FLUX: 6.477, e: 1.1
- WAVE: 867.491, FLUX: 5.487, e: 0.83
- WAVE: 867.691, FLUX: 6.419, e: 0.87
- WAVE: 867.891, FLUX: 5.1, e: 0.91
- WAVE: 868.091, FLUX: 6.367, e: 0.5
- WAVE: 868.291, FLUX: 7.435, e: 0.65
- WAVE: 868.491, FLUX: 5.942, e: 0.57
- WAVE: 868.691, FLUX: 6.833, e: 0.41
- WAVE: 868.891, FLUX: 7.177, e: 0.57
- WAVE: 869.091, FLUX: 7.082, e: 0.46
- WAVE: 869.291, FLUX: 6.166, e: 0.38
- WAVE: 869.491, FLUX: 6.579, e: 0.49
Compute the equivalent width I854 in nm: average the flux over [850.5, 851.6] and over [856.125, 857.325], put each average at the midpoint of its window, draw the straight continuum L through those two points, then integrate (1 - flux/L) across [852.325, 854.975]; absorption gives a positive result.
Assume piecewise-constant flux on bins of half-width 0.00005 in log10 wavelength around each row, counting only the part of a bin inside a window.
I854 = -0.11 nm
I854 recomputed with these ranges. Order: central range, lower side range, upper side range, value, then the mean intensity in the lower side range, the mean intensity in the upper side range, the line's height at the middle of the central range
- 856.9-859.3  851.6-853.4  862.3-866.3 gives -0.05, 7.04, 6.82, 6.94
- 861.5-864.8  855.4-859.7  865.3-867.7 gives 0.31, 6.97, 7.12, 7.06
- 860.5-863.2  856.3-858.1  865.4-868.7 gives 0.20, 7.12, 6.84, 6.98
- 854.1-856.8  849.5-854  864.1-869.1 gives 0.05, 7.06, 6.85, 7.01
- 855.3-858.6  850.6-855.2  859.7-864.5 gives -0.08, 7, 6.49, 6.77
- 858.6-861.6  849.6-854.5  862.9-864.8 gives -0.09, 7.03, 6.4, 6.6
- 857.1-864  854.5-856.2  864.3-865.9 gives 0.30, 7.01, 7.08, 7.04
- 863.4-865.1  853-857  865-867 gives 0.17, 6.97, 7.35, 7.29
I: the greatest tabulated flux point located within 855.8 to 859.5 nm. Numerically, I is 7.687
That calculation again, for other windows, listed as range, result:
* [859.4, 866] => 9.701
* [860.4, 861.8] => 7.246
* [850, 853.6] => 7.828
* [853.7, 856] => 8.757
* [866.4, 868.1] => 9.188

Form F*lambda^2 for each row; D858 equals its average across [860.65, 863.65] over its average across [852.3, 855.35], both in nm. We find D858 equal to 0.94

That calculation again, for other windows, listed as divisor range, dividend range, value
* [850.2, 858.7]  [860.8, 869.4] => 0.99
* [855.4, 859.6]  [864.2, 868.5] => 1.00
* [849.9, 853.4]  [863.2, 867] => 1.03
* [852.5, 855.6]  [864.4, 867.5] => 1.04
